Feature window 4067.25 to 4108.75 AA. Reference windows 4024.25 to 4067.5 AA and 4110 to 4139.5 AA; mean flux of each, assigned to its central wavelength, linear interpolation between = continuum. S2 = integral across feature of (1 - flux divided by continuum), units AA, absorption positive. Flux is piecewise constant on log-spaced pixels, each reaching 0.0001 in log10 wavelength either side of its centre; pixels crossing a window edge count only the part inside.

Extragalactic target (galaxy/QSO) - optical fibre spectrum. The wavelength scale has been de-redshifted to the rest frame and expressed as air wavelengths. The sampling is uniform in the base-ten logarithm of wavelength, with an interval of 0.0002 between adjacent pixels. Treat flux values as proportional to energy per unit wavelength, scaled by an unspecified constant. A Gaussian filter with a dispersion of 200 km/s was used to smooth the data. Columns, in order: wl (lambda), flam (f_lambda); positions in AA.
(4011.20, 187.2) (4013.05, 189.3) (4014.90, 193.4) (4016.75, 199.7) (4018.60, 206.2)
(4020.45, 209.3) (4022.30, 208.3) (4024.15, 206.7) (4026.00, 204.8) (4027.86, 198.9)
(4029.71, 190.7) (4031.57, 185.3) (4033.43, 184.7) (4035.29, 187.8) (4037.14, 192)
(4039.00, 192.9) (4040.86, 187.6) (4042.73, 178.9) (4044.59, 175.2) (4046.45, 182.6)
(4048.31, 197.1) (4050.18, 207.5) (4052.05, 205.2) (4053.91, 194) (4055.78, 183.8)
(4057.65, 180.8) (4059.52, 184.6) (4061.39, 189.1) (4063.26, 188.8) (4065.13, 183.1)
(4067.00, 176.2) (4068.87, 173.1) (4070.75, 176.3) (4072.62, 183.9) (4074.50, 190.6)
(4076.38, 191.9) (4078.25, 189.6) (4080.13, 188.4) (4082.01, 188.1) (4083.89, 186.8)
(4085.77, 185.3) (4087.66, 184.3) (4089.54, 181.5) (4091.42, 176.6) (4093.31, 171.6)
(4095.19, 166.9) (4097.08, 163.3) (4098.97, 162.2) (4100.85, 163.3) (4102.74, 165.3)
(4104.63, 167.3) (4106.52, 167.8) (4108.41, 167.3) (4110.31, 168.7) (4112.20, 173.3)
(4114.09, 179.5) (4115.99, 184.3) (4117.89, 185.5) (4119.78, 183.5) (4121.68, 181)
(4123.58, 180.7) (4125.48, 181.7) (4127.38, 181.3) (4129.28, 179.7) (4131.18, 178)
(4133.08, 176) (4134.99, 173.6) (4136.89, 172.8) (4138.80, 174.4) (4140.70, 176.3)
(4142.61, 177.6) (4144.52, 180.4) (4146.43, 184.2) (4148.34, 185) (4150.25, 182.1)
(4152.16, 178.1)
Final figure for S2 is 1.5 AA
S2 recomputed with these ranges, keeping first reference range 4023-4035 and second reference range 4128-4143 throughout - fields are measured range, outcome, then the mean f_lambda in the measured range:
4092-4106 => 1.27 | 166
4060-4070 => 0.35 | 182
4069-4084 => 0.03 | 186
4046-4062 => -0.12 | 192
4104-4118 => 0.52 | 174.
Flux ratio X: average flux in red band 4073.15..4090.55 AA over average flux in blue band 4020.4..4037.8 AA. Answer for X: 0.95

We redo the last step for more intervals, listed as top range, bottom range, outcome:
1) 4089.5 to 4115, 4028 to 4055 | 0.89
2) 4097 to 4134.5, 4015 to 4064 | 0.90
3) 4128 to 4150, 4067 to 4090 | 0.96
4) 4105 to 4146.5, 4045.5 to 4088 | 0.95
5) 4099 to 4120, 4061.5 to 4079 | 0.94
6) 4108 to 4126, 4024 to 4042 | 0.93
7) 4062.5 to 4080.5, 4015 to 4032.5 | 0.92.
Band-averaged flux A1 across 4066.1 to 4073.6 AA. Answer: 177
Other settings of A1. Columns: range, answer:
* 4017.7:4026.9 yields 207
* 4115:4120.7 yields 184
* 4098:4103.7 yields 164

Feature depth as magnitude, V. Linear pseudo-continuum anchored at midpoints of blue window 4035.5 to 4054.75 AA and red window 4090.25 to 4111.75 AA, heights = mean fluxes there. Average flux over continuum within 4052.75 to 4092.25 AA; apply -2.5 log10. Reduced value -0.03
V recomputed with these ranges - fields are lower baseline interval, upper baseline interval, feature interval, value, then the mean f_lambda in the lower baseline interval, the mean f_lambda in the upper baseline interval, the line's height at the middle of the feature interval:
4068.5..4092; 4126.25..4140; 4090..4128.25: 0.04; 185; 177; 180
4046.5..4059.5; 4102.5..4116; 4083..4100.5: 0.02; 193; 171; 178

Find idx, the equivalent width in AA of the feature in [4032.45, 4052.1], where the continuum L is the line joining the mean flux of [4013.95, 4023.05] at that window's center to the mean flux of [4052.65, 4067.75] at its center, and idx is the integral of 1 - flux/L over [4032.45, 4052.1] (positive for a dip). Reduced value 0.4 AA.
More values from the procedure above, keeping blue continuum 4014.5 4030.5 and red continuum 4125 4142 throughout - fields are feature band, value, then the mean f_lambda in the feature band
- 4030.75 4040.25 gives 0.52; 189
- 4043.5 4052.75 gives 0.17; 193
